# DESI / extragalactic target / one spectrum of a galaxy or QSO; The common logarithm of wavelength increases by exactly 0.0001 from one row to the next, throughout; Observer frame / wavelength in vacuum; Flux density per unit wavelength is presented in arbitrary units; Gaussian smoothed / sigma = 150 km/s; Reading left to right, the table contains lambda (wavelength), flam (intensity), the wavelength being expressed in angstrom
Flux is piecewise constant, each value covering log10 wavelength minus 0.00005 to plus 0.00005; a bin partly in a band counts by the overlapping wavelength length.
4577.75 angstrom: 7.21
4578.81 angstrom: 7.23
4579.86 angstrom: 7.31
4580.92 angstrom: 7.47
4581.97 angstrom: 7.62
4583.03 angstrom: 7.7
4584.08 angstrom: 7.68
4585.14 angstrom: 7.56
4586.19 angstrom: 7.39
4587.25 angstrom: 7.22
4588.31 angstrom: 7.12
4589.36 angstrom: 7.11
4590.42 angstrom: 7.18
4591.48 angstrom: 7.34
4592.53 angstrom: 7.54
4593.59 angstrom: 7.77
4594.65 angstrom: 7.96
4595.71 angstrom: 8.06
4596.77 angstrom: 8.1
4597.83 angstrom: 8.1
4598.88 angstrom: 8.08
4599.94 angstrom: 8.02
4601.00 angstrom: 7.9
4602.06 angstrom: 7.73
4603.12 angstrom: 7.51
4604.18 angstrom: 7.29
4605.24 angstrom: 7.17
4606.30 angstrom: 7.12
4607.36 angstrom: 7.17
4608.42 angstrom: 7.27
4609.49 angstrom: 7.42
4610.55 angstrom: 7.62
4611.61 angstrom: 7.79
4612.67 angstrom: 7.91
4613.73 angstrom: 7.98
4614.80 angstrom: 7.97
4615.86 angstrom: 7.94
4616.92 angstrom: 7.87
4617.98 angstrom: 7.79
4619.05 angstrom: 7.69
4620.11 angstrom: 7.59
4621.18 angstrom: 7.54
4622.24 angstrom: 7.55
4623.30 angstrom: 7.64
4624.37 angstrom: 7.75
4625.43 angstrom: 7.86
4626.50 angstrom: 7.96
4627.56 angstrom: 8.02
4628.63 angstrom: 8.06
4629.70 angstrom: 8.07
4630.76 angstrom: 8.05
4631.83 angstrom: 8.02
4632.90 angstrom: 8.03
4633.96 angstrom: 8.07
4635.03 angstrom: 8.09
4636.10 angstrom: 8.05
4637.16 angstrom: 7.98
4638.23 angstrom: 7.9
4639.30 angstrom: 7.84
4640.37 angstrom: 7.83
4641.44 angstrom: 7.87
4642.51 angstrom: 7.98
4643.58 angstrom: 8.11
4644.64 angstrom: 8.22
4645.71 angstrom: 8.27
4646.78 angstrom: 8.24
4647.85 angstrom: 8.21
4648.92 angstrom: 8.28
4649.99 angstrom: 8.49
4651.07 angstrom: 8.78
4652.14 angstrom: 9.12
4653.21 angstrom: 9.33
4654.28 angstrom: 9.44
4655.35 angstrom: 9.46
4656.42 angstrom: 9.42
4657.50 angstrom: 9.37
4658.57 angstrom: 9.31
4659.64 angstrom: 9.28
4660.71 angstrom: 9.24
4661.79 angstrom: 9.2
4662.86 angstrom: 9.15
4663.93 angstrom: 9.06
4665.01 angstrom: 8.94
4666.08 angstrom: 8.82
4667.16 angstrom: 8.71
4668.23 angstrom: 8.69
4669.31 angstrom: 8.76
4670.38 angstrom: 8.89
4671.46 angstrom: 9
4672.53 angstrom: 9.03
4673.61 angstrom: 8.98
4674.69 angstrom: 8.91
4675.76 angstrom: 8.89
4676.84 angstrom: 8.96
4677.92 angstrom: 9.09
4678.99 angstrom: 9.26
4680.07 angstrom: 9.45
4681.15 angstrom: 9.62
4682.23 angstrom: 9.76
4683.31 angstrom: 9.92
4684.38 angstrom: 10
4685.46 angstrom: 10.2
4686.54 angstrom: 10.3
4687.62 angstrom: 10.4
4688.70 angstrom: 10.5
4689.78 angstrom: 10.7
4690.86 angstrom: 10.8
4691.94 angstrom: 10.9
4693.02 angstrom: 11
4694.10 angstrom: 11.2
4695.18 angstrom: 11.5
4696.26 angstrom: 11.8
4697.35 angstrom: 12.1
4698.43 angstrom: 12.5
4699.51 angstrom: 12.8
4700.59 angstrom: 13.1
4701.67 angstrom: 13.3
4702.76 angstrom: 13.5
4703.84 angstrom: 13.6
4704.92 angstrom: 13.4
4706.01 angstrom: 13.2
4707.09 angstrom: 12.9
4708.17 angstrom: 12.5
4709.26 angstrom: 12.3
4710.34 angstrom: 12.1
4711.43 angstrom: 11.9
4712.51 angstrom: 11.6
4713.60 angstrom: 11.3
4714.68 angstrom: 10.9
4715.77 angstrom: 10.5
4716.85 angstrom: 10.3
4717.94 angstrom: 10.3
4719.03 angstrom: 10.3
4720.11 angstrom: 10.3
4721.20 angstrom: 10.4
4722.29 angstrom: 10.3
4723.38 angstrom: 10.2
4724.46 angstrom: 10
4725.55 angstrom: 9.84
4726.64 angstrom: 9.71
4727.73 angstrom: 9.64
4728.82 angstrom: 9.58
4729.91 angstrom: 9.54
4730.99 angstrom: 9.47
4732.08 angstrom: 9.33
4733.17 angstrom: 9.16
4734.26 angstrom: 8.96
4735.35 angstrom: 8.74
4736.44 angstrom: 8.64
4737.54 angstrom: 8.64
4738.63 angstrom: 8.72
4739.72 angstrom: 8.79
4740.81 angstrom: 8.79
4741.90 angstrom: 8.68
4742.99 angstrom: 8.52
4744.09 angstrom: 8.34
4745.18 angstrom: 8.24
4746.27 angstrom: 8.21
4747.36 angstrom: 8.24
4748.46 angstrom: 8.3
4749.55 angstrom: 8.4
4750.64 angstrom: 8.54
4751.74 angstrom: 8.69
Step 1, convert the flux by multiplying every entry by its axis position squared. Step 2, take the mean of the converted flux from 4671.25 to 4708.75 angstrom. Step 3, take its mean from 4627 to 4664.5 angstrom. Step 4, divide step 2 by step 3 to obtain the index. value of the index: 1.31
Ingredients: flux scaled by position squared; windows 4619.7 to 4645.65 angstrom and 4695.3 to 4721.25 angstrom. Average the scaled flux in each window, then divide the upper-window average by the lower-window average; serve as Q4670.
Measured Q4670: 1.6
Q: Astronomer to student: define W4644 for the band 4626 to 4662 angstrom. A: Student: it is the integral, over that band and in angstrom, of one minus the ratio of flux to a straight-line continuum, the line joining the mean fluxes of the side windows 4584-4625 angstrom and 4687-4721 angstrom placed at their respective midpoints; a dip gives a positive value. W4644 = 3.1 angstrom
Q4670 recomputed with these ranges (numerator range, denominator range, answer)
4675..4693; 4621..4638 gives 1.28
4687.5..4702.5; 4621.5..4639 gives 1.51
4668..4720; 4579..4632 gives 1.47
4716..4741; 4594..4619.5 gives 1.31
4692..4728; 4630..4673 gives 1.37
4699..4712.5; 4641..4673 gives 1.48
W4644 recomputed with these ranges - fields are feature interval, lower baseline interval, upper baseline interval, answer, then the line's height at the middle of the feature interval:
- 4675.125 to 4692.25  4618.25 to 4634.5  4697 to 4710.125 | 2.6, 11.6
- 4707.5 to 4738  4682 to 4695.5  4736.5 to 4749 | -3.2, 9.26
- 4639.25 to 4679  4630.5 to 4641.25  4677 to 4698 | 1.1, 9.08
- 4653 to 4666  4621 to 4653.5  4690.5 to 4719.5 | 0.1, 9.36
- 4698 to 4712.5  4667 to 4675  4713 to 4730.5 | -4.5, 9.77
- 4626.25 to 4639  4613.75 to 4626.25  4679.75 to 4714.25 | 0.5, 8.38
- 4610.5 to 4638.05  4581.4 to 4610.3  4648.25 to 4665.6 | 1.3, 8.28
